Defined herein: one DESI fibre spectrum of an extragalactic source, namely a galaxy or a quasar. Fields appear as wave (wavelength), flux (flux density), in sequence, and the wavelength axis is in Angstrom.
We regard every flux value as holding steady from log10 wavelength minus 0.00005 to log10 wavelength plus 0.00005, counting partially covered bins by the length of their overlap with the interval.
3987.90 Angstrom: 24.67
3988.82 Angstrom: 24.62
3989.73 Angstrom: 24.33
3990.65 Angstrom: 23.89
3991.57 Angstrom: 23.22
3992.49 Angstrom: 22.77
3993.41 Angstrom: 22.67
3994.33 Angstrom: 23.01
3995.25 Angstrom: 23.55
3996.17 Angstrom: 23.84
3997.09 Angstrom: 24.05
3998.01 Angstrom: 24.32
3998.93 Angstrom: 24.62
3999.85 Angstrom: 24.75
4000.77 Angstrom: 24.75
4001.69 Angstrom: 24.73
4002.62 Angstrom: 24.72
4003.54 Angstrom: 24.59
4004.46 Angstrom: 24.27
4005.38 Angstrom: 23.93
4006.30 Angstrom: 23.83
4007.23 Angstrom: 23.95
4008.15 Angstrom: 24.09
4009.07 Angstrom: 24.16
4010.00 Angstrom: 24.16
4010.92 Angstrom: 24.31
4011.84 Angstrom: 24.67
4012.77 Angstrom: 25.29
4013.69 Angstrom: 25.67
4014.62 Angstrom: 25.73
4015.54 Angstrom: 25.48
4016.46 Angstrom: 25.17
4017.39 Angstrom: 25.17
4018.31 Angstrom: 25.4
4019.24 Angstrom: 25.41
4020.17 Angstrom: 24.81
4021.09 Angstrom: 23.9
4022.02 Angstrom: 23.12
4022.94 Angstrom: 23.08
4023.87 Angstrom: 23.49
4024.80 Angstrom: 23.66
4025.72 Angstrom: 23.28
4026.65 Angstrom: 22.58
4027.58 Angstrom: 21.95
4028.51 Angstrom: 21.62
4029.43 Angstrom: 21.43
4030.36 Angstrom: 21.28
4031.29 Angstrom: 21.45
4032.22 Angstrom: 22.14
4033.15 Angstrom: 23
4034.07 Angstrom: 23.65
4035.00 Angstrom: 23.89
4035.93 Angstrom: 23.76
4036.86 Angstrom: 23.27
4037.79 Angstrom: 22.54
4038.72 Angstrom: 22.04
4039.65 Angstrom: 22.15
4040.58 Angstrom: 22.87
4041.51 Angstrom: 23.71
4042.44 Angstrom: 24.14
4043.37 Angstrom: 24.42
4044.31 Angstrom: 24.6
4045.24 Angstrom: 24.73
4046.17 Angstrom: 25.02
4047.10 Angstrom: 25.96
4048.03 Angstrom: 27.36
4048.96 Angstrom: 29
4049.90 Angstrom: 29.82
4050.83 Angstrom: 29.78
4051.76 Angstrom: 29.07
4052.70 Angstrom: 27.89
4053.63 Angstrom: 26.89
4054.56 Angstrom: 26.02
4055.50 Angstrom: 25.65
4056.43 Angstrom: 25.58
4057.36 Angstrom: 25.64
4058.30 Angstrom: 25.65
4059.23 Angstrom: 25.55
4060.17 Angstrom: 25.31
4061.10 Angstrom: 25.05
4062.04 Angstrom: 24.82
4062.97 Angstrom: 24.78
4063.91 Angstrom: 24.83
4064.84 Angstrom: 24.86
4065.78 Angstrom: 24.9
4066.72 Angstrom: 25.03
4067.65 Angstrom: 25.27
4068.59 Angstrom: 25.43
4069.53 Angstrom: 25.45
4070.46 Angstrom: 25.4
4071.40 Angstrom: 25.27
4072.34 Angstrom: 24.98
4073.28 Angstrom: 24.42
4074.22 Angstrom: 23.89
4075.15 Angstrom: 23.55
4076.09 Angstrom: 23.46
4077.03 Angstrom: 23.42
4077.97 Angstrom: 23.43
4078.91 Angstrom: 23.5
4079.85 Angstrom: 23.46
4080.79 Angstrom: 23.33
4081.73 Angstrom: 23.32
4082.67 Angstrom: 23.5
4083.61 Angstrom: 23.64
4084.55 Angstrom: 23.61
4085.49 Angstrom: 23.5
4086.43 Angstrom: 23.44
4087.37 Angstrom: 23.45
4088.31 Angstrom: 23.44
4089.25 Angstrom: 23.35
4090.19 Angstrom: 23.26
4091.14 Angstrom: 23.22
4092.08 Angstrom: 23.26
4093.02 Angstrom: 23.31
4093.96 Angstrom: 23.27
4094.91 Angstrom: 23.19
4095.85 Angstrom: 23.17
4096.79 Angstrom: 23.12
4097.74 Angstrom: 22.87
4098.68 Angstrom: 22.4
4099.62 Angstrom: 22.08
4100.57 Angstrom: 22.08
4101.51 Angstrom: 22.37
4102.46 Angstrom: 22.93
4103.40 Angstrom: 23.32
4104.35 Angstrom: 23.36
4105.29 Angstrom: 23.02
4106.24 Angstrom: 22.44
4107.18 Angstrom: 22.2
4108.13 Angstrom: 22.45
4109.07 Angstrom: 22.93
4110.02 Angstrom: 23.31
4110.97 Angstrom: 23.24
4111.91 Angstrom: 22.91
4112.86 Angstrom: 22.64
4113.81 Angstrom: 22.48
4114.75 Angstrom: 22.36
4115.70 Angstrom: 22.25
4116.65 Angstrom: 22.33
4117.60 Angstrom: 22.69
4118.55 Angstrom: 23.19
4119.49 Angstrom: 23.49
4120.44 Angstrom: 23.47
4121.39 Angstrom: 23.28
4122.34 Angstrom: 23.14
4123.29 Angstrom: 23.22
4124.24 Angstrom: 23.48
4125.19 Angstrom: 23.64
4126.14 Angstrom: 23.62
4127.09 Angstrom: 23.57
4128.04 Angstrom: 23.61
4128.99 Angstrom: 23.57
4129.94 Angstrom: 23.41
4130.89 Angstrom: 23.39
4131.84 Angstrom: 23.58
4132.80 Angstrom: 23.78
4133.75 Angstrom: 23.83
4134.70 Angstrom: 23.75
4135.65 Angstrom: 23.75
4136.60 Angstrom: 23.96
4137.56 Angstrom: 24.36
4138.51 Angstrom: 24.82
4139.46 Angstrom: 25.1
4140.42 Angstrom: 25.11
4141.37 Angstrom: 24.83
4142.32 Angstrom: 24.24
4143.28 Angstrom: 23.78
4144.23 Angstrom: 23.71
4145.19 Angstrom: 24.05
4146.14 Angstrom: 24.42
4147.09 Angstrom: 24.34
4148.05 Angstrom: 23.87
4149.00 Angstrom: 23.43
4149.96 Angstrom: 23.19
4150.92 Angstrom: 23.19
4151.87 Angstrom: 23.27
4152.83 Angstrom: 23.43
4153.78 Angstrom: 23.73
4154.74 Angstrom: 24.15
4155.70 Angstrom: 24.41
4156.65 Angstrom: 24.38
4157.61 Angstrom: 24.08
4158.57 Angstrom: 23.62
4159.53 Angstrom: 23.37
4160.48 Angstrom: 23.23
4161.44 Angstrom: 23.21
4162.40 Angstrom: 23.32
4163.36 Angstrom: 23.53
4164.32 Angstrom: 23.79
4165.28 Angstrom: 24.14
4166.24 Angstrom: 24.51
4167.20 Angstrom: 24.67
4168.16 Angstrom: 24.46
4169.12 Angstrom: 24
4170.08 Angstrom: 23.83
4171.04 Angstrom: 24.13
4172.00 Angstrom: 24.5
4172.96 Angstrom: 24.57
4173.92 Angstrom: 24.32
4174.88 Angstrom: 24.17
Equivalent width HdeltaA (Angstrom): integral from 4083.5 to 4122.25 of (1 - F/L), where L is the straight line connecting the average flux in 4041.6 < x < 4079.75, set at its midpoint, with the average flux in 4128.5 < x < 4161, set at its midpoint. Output 2.7 Angstrom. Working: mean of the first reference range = 25.5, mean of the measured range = 23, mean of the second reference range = 23.9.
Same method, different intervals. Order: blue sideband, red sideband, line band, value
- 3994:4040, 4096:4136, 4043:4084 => -3.2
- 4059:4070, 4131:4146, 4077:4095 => 1.0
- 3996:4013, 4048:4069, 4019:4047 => 2.3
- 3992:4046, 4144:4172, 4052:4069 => -1.2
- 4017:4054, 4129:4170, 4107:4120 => 0.7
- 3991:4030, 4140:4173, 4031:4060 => -1.3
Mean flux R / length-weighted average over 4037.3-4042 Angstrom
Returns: 22.7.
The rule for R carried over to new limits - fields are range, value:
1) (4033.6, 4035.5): 23.9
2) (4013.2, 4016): 25.7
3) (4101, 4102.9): 22.6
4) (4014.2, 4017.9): 25.4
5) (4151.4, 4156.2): 23.8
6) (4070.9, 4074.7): 24.6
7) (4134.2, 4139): 24.2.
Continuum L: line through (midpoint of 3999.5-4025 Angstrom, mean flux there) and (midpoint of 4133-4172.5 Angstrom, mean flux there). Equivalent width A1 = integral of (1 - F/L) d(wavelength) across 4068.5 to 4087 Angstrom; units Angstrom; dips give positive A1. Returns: 0.2 Angstrom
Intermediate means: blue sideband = 24.5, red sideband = 24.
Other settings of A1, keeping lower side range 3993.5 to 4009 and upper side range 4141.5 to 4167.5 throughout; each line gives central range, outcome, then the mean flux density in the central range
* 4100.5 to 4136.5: 1.2 Angstrom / 23.1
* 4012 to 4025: -0.3 Angstrom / 24.7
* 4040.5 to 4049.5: -0.5 Angstrom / 25.3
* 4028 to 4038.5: 0.7 Angstrom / 22.5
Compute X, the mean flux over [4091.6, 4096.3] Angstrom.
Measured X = 23.3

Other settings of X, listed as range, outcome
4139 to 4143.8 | 24.6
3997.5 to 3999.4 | 24.5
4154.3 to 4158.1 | 24.2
